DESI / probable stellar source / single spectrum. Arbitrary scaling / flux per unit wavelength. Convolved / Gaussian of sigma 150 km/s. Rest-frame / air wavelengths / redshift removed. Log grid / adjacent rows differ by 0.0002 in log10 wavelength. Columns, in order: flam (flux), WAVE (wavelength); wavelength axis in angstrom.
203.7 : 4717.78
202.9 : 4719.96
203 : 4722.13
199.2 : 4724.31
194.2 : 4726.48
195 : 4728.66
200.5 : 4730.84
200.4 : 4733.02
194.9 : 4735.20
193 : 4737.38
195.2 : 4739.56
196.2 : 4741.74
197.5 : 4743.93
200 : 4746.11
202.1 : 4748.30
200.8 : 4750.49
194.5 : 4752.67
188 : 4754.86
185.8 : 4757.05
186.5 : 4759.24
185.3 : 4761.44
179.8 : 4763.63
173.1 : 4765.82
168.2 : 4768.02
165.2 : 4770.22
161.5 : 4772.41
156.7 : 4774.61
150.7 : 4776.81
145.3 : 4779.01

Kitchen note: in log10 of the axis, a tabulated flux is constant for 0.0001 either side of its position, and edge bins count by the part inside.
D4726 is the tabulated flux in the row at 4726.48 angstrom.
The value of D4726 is 194.2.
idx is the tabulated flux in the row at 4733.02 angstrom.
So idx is 200.4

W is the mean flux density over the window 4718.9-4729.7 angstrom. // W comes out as 199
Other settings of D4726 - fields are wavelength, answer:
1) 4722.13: 203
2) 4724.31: 199.2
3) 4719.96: 202.9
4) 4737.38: 193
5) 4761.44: 185.3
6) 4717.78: 203.7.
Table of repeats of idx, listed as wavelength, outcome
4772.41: 161.5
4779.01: 145.3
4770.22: 165.2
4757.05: 185.8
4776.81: 150.7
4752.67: 194.5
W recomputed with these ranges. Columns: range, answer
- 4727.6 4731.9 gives 198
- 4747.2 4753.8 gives 199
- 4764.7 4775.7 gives 165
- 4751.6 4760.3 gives 189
